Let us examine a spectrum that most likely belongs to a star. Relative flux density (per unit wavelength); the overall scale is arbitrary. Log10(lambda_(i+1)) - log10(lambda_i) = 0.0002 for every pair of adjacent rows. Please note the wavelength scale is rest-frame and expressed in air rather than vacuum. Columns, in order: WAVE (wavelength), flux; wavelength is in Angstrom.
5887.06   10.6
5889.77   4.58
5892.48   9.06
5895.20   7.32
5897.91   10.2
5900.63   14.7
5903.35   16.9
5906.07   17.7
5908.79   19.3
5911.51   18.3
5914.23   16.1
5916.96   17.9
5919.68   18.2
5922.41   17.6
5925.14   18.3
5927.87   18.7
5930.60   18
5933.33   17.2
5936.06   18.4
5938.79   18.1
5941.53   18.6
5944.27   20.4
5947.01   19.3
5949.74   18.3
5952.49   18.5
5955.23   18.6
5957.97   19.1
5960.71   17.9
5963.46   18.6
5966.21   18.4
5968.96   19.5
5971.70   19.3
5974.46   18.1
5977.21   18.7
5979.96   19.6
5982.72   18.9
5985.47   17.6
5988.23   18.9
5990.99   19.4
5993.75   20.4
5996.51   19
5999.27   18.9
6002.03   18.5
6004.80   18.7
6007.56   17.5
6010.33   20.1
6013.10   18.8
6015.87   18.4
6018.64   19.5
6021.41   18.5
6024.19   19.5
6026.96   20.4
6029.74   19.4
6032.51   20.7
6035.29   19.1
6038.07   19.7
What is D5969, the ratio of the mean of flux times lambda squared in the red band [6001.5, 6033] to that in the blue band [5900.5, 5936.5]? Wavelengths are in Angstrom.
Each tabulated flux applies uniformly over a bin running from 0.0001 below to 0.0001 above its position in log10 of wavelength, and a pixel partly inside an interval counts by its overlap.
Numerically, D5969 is 1.11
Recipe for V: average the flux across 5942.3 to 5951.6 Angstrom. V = 19.2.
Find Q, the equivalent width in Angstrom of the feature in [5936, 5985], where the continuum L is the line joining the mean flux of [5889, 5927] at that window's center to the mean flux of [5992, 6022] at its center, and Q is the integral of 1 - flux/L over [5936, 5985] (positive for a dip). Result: -5.0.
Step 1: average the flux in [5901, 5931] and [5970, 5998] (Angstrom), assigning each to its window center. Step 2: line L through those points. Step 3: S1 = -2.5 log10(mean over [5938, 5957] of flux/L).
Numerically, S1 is -0.03 mag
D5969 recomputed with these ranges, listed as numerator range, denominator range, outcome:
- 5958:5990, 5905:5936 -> 1.06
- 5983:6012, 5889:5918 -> 1.40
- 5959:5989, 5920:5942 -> 1.05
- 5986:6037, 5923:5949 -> 1.06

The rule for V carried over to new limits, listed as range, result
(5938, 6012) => 18.9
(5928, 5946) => 18.5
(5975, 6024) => 18.9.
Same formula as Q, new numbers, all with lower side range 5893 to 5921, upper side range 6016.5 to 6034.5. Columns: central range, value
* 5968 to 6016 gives -1.3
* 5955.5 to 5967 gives -0.8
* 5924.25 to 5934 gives -1.1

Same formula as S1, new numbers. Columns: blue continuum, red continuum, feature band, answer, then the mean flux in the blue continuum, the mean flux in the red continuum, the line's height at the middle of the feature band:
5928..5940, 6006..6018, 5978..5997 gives -0.03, 18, 18.8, 18.5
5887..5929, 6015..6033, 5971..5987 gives -0.06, 14.8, 19.5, 17.7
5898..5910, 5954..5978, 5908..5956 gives -0.05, 16.4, 18.7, 17.4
